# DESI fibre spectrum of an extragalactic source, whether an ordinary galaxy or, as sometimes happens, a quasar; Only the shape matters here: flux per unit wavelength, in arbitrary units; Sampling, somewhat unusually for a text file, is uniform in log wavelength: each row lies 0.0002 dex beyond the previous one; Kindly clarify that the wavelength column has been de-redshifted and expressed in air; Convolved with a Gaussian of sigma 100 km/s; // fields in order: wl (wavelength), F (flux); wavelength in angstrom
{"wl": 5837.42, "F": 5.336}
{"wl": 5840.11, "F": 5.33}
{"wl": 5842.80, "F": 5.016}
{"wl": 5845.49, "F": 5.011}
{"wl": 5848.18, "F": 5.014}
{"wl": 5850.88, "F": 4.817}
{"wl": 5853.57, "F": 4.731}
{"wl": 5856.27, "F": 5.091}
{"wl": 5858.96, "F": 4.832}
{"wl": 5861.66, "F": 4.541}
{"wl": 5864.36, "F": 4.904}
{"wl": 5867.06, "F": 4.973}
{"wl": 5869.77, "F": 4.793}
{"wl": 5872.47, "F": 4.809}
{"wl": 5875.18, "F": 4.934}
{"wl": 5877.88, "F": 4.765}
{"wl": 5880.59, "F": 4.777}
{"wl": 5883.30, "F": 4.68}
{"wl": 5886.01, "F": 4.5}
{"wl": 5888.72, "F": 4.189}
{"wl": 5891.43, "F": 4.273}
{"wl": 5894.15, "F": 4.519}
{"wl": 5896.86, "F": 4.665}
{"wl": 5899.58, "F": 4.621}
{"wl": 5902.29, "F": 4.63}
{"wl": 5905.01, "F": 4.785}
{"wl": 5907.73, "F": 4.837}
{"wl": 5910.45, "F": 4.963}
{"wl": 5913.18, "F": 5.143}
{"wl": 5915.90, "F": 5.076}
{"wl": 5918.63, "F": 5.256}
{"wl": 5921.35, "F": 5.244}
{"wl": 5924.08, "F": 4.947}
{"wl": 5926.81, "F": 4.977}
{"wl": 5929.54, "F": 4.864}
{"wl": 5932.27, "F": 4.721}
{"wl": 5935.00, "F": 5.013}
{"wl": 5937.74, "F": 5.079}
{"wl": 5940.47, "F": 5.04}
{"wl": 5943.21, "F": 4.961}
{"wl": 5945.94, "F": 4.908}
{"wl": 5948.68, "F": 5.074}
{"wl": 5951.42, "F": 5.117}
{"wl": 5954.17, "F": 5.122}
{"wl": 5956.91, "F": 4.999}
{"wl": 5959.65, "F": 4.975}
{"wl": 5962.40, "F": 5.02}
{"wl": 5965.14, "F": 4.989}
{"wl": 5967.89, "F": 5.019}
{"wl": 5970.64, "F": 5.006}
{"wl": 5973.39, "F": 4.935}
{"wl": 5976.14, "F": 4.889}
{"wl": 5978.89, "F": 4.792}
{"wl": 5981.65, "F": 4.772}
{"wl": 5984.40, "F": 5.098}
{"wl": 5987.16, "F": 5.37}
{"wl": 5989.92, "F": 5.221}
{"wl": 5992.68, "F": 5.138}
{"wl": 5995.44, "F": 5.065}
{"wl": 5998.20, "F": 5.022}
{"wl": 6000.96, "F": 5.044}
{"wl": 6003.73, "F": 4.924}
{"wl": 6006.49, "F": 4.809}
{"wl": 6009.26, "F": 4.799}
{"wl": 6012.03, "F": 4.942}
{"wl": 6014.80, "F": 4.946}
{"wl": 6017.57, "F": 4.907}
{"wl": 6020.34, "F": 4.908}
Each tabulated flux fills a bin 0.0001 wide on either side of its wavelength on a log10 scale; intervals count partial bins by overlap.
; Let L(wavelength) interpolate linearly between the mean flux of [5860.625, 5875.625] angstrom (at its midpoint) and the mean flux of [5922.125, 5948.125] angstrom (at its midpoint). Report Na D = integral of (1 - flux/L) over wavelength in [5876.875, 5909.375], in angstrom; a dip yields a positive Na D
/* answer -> 1.8 angstrom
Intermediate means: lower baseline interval 4.82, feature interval 4.61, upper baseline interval 4.96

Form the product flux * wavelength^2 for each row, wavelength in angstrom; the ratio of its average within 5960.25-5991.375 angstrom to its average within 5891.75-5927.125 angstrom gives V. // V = 1.1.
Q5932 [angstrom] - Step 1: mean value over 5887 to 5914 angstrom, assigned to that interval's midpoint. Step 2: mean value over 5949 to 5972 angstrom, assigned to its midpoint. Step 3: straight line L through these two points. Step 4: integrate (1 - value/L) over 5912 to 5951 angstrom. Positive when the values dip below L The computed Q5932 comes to -1.43 angstrom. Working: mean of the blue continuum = 4.65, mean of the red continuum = 5.03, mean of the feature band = 5.02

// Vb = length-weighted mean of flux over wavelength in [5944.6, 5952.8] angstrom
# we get 5.03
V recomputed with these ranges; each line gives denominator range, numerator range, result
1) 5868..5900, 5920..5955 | 1.10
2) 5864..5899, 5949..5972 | 1.11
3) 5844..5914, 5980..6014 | 1.10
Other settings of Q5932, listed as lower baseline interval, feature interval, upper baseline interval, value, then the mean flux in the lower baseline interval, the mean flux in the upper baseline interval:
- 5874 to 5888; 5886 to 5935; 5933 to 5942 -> 0.67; 4.71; 5.02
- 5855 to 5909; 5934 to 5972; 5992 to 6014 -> -1.31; 4.71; 4.96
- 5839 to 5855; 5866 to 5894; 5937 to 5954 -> 1.90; 4.98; 5.03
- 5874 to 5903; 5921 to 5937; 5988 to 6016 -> -0.71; 4.59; 5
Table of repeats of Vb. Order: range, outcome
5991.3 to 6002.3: 5.07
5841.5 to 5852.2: 4.96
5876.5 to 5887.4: 4.68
